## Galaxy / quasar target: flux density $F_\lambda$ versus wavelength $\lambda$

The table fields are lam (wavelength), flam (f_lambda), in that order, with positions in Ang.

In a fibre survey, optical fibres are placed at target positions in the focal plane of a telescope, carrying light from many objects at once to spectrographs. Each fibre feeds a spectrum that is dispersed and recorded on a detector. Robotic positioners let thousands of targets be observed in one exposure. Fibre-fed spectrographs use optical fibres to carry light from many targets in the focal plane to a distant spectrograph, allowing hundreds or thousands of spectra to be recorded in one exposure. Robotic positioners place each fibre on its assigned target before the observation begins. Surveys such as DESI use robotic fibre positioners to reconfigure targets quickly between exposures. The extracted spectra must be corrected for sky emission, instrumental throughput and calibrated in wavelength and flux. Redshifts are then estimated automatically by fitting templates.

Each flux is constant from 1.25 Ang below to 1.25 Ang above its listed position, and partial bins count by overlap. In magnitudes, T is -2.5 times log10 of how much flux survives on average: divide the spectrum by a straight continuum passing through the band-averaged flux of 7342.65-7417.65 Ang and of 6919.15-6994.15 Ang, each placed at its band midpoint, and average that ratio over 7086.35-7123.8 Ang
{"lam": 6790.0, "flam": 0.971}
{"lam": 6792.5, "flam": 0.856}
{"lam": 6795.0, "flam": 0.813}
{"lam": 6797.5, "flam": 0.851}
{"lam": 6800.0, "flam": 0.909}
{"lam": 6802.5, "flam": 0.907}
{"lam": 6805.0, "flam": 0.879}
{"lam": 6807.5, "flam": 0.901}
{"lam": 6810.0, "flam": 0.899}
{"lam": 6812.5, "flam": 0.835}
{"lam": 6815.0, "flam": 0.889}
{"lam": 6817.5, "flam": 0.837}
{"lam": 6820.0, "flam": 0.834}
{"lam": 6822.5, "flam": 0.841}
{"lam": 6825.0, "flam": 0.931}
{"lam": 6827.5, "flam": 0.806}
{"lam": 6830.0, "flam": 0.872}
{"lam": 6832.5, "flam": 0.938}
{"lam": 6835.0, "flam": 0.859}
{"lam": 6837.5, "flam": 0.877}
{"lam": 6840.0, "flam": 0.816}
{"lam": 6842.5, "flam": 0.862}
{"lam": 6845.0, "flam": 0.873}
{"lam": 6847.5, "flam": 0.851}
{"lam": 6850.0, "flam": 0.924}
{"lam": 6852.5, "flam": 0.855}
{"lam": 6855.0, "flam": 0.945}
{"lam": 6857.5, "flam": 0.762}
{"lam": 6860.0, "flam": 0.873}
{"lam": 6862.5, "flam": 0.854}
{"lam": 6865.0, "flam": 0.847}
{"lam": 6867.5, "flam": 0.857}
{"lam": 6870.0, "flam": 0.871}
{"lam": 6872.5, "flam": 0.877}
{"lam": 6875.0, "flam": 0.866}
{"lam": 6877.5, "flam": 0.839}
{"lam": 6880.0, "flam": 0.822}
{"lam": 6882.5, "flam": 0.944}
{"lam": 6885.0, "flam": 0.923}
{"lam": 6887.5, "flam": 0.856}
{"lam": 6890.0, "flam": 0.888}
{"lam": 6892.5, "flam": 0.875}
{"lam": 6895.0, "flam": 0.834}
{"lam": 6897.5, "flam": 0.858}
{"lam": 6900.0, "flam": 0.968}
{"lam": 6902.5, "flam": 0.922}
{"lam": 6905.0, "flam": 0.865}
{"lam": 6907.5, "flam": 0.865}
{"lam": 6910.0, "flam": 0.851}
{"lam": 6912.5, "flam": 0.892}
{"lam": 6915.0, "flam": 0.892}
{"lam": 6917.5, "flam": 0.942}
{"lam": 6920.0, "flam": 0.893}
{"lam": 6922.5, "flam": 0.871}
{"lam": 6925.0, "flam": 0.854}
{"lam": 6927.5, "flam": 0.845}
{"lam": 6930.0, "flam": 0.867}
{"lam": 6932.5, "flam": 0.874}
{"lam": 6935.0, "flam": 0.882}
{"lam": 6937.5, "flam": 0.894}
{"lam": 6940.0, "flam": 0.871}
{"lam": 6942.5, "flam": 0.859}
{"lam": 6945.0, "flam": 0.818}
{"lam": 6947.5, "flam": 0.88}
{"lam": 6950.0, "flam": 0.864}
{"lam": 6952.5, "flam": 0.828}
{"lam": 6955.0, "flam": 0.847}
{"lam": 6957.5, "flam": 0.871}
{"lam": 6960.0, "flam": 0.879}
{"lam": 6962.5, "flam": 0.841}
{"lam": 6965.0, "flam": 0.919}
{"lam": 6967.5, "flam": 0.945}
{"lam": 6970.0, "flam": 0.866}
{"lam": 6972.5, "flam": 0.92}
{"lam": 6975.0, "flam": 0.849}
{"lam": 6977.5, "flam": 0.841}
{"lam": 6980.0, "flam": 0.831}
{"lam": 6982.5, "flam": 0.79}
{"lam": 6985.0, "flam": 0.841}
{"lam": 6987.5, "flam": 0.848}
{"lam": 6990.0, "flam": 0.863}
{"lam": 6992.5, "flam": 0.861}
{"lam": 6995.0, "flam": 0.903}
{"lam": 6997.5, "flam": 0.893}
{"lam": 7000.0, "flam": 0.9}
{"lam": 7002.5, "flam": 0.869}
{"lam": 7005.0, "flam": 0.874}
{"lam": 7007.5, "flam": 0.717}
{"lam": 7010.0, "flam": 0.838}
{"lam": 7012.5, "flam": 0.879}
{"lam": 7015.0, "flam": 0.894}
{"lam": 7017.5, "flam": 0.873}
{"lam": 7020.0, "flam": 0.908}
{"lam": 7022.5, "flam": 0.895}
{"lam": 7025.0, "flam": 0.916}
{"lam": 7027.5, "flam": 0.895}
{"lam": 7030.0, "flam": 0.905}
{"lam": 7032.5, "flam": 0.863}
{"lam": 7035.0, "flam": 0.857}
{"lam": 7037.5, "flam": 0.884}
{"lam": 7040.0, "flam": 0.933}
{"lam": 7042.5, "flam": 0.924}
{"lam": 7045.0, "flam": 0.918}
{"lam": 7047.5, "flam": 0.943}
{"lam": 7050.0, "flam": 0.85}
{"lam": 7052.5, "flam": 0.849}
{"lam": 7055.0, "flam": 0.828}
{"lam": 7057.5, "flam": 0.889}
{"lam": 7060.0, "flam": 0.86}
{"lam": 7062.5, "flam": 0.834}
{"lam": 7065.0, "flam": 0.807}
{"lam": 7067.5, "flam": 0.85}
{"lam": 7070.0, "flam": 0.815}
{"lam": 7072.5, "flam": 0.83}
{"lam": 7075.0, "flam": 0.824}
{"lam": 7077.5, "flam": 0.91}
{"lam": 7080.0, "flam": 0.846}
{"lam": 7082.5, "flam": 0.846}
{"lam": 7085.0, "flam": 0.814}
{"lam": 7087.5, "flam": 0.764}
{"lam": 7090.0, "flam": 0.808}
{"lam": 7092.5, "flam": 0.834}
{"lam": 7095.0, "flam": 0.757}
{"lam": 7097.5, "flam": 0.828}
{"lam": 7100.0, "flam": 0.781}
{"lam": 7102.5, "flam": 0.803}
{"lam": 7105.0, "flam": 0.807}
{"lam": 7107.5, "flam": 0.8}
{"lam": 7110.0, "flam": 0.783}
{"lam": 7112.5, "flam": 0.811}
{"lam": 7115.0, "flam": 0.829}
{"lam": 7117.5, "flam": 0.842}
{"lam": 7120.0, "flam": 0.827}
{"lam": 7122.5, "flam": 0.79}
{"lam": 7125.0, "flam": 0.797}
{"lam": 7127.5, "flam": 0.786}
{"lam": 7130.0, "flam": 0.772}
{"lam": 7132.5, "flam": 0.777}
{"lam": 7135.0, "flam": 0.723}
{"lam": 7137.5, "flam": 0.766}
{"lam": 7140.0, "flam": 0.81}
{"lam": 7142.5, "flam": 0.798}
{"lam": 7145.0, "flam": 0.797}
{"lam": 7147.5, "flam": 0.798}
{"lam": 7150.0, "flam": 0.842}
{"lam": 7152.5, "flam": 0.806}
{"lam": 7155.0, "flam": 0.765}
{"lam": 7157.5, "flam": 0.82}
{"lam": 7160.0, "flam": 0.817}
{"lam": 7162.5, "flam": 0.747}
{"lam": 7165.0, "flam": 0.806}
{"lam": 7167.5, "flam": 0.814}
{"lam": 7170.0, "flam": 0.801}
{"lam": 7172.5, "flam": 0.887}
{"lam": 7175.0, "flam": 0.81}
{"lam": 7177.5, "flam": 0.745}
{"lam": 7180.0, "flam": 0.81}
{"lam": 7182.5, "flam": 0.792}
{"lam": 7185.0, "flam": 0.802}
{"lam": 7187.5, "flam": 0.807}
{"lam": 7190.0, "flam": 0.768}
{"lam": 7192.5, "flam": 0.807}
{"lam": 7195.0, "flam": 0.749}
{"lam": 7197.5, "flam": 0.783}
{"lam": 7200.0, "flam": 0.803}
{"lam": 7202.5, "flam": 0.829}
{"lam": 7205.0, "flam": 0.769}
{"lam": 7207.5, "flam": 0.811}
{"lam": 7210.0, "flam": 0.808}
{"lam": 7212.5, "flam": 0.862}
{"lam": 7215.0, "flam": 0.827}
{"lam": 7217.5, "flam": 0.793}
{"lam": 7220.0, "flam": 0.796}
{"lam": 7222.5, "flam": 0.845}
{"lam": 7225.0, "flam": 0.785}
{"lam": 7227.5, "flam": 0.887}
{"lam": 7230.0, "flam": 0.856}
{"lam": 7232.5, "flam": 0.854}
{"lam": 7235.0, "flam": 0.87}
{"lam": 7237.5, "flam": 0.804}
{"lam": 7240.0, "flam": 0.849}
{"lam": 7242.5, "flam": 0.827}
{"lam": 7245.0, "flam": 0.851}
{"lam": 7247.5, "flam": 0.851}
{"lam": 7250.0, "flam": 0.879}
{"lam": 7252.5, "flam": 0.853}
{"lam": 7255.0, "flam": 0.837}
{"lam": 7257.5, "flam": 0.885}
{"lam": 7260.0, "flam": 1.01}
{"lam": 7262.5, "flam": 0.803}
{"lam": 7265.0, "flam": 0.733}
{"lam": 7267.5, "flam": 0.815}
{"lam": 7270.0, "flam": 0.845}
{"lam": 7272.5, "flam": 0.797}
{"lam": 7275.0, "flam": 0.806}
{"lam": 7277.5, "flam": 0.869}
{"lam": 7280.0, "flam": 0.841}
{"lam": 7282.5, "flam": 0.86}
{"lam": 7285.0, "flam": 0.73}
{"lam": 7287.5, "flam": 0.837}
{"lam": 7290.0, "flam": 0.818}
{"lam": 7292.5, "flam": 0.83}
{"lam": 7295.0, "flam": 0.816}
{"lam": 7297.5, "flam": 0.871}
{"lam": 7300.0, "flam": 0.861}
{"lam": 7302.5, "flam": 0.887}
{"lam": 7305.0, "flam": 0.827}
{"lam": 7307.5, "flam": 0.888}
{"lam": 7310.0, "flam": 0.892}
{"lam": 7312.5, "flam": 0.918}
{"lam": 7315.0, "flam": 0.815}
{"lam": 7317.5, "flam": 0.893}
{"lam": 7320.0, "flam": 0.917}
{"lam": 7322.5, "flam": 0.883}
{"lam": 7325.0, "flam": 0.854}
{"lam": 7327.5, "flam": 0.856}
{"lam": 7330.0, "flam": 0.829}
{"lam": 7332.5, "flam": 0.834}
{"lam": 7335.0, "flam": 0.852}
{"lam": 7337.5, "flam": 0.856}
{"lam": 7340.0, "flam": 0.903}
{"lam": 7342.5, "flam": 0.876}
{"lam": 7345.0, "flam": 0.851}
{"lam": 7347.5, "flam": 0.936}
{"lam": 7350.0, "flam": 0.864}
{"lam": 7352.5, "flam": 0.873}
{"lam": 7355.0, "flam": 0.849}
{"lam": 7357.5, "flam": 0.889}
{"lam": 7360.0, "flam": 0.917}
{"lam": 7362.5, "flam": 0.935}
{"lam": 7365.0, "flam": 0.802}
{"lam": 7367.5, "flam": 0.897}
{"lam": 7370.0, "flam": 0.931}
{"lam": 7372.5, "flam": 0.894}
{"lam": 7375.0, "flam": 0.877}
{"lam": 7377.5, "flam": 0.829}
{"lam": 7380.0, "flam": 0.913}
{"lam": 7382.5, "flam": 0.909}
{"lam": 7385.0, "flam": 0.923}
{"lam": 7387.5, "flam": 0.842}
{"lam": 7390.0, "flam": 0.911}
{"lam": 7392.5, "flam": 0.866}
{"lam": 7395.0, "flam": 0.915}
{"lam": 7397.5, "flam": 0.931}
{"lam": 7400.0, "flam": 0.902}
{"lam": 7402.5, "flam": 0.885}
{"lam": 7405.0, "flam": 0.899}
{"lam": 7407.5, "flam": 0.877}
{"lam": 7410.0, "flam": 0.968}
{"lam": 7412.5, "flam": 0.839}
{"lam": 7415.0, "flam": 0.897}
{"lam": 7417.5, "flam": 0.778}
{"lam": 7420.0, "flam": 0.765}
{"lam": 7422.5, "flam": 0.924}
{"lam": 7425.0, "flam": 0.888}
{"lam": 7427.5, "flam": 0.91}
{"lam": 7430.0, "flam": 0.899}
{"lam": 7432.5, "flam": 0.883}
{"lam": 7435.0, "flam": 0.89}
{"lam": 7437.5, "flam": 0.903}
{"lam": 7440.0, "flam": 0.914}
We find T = 0.09 mag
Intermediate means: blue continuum 0.864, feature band 0.804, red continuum 0.888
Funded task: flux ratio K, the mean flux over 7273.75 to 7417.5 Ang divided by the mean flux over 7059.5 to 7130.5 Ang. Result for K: 1.07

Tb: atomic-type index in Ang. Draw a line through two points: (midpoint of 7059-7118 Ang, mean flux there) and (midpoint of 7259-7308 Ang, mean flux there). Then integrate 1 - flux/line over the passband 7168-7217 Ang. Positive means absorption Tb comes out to 1.4 Ang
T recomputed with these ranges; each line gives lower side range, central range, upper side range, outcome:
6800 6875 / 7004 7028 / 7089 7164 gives -0.06 mag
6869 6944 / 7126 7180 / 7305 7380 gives 0.11 mag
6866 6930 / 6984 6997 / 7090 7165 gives -0.02 mag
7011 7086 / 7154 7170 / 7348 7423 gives 0.10 mag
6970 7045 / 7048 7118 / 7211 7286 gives 0.05 mag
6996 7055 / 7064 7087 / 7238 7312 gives 0.05 mag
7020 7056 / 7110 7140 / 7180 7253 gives 0.08 mag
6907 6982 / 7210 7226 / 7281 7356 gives 0.06 mag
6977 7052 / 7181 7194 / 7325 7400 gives 0.11 mag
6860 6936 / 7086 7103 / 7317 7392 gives 0.11 mag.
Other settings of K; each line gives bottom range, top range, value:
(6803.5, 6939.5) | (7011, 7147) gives 0.96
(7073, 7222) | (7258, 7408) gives 1.08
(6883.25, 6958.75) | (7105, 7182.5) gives 0.91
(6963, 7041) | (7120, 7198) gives 0.91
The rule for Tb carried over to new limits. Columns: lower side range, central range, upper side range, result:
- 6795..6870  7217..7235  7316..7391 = 0.9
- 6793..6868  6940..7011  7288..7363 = 0.6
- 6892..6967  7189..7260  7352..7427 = 4.1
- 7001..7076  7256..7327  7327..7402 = 2.3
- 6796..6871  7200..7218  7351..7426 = 1.3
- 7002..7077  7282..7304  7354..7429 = 1.2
